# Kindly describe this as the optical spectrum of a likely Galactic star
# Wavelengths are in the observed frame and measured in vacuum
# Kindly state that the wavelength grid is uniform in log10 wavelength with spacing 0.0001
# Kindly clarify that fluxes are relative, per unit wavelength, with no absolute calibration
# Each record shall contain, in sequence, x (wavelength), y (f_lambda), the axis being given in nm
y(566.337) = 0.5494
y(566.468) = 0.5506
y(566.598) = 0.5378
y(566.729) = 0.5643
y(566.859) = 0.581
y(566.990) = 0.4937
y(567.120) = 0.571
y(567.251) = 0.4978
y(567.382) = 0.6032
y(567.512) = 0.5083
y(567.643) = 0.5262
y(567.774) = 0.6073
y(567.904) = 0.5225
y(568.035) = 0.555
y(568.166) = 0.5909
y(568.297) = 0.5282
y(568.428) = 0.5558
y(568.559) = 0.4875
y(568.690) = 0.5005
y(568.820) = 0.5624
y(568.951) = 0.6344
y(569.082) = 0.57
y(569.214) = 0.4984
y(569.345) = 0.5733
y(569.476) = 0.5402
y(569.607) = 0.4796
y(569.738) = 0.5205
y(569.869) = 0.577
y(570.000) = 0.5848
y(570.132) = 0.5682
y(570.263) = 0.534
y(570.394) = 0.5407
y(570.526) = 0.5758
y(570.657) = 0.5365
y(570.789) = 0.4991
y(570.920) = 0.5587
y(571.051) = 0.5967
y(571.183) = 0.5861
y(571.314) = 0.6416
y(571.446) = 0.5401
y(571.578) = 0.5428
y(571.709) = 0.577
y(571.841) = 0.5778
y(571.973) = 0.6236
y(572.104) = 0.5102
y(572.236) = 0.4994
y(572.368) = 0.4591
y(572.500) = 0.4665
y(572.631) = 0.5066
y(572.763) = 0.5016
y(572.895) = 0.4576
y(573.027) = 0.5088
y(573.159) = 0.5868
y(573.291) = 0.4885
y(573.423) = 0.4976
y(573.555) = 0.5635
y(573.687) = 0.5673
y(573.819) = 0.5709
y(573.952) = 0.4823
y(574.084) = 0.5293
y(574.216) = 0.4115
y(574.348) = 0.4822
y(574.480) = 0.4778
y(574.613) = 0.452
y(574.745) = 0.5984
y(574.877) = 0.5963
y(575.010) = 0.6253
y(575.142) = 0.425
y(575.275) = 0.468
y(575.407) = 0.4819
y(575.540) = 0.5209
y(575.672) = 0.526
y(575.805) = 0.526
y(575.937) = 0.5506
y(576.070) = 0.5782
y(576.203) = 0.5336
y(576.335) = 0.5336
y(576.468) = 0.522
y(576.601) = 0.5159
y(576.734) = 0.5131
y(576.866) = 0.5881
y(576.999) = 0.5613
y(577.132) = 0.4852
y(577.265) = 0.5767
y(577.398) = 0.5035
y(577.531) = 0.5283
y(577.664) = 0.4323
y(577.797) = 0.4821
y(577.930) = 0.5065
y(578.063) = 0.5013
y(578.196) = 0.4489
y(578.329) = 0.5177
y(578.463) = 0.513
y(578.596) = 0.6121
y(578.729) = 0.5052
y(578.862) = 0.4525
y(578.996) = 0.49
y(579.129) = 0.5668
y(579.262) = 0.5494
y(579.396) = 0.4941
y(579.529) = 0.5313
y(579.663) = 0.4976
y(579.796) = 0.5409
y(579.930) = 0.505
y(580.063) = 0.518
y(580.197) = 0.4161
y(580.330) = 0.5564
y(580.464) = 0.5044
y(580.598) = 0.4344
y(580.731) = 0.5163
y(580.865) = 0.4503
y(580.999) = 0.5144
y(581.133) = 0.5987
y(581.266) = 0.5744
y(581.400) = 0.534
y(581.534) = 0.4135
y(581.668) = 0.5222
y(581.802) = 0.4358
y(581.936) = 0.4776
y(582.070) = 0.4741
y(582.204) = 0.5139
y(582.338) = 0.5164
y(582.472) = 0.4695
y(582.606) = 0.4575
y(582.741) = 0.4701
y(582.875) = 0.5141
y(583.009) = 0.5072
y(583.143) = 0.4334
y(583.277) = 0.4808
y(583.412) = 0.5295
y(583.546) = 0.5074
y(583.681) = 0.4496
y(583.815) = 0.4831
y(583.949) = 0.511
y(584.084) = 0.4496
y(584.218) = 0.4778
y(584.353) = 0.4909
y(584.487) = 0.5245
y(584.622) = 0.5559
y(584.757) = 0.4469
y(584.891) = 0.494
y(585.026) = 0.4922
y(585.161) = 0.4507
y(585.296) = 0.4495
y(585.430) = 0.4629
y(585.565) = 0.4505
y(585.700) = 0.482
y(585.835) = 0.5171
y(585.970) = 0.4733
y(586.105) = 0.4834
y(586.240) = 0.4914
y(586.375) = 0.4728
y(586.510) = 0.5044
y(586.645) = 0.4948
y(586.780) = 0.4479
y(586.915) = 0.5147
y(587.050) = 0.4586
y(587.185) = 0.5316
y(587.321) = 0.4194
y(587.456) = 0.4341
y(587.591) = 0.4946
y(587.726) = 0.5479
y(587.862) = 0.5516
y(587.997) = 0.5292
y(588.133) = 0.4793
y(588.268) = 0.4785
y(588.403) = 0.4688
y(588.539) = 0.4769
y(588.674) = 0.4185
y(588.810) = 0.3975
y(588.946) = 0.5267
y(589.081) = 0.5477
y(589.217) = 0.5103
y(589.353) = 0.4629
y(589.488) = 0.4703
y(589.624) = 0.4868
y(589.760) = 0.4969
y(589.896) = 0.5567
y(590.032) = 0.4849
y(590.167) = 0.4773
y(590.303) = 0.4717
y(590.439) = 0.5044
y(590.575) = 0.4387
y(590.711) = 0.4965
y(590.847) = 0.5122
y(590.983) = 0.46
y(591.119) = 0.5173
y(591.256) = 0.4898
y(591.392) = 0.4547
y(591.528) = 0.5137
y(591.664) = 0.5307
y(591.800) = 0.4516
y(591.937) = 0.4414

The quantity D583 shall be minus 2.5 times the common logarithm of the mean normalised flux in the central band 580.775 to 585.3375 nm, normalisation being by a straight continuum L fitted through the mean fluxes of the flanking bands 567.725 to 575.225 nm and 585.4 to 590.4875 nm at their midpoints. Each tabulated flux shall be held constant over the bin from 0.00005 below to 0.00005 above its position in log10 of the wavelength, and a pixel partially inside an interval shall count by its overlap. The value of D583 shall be 0.024 mag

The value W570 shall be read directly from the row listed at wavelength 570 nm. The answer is 0.5848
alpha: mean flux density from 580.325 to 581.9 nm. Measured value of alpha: 0.502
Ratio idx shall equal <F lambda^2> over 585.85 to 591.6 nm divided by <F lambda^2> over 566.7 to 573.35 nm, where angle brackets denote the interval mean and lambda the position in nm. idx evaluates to 0.96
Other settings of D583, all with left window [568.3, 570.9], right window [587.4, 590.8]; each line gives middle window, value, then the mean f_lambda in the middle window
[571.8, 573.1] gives 0.05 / 0.51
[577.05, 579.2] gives 0.02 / 0.508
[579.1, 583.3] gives 0.03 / 0.499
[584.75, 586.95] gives 0.04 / 0.479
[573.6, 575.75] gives 0.03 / 0.514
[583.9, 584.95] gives 0.02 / 0.494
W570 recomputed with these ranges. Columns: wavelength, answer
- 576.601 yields 0.5159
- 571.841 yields 0.5778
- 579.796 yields 0.5409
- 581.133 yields 0.5987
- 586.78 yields 0.4479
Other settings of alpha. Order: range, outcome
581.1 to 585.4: 0.49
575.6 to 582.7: 0.511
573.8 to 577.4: 0.522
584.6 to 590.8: 0.484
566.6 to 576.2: 0.537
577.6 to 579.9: 0.508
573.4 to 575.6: 0.515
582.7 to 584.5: 0.487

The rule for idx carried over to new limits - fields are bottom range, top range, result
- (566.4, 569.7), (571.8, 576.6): 0.97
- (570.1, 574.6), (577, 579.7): 0.98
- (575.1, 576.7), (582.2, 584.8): 0.97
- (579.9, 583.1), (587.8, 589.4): 1.01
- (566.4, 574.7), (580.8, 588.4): 0.96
